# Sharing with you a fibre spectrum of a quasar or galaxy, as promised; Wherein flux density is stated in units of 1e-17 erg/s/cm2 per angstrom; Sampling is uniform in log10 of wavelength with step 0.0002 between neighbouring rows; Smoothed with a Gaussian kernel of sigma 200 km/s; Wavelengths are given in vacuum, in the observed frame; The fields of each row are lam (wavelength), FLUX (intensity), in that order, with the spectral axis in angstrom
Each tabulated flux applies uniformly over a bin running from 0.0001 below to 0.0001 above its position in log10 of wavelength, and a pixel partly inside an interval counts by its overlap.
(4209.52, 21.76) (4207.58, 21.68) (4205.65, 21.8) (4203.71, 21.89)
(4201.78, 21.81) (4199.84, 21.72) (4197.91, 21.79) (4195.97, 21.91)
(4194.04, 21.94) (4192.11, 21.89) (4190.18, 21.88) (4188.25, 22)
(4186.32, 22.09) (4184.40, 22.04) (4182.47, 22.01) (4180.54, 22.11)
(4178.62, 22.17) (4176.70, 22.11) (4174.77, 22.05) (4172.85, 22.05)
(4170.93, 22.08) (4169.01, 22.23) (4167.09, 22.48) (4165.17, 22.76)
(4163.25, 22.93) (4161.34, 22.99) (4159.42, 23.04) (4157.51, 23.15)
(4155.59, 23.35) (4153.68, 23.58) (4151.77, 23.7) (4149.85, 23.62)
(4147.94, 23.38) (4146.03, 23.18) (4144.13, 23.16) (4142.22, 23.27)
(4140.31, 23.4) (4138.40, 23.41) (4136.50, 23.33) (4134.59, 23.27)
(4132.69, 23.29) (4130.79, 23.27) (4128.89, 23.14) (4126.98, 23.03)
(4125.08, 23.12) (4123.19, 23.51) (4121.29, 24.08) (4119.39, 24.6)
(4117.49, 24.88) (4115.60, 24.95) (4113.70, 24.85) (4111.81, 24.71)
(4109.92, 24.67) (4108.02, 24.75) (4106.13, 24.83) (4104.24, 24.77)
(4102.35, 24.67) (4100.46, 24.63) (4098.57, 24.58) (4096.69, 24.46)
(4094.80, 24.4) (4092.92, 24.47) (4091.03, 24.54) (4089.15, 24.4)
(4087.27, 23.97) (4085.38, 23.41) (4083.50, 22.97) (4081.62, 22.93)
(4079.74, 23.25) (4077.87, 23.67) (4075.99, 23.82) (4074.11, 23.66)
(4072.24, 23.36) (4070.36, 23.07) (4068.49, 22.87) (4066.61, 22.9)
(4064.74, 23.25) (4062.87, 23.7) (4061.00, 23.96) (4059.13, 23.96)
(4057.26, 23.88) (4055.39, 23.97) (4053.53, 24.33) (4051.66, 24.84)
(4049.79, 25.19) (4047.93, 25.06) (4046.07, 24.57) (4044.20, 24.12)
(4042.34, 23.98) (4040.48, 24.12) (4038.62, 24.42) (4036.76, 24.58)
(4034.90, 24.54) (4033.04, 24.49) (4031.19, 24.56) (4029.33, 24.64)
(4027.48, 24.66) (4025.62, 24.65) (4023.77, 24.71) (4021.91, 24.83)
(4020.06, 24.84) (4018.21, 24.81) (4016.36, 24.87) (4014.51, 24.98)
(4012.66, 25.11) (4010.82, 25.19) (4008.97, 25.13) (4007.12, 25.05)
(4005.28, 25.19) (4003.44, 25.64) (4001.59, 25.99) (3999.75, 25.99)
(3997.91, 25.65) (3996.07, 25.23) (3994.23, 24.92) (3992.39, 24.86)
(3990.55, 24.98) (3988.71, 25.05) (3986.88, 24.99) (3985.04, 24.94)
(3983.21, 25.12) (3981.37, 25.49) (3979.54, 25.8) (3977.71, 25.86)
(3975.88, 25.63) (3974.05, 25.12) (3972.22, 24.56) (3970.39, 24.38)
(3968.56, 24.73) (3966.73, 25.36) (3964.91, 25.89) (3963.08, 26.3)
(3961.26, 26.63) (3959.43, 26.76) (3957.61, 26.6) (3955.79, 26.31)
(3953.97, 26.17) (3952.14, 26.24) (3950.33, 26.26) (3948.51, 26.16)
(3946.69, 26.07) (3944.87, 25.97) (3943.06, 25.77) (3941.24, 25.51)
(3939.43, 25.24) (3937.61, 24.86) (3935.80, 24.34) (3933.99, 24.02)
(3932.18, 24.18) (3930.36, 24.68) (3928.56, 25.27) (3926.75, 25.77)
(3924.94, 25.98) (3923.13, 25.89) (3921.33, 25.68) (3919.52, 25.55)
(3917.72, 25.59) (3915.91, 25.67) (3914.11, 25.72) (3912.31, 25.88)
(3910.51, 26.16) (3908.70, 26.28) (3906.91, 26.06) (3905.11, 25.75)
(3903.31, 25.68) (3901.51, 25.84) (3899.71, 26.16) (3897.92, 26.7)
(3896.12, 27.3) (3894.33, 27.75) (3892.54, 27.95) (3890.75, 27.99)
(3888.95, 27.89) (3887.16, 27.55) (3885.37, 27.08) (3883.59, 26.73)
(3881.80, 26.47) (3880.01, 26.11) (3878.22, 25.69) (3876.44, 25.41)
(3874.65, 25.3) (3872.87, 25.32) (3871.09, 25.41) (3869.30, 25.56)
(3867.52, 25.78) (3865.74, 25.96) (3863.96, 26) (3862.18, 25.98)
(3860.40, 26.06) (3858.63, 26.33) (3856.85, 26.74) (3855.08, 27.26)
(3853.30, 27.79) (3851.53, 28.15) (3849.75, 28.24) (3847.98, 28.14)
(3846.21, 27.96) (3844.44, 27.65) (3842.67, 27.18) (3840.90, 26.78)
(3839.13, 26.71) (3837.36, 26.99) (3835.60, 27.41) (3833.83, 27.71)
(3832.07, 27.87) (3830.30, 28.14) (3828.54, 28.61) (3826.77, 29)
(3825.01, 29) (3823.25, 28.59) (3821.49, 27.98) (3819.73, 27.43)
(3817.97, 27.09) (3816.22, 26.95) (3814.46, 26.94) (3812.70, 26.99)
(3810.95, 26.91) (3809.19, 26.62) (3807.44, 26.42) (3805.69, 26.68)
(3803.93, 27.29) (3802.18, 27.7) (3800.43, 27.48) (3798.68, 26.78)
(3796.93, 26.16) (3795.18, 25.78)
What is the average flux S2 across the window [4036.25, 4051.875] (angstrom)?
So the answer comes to 24.5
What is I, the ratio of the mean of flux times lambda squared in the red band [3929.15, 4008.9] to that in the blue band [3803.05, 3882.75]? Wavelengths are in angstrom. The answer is 1.01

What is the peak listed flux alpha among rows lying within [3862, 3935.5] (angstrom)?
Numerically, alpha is 27.99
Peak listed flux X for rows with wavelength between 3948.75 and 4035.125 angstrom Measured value 26.76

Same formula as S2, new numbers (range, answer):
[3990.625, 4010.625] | 25.3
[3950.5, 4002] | 25.6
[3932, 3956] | 25.5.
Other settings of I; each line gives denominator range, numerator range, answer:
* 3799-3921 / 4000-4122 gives 1.01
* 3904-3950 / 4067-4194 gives 1.01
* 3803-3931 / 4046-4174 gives 1.00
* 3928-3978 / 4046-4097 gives 0.99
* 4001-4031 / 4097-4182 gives 1.00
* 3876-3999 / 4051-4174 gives 1.00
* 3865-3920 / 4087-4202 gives 1.00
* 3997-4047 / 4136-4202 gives 0.98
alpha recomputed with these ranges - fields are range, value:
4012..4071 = 25.19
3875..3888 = 27.55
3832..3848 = 28.14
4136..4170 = 23.7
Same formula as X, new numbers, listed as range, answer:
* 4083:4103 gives 24.67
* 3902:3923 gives 26.28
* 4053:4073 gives 24.33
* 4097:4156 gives 24.95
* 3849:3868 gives 28.24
